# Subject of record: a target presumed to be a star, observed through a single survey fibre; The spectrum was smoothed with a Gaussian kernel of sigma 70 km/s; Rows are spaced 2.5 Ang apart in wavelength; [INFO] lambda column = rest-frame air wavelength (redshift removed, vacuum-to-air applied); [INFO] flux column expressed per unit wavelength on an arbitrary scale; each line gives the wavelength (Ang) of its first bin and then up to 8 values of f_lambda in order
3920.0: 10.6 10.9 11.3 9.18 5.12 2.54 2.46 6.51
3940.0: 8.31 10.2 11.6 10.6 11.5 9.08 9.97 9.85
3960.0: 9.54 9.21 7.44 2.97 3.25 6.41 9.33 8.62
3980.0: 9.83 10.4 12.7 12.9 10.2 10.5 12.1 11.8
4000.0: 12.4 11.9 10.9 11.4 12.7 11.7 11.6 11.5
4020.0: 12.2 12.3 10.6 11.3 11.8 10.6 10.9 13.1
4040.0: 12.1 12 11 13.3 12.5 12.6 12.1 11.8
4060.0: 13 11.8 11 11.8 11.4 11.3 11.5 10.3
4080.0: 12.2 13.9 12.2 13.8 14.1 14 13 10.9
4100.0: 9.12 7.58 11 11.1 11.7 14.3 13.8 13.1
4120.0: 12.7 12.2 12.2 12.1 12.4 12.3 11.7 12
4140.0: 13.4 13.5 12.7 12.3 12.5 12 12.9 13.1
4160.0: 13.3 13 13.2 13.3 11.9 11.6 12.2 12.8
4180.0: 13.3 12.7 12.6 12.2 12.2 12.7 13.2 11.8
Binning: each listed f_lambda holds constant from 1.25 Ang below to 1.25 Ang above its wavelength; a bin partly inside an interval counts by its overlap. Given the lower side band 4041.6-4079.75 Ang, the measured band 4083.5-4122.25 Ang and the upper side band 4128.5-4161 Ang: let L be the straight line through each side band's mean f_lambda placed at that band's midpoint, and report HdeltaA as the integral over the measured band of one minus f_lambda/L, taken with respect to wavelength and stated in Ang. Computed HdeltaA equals 0.2 Ang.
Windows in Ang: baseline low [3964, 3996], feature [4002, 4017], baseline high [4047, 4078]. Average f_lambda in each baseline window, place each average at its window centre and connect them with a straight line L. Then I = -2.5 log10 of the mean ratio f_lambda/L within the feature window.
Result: -0.17 mag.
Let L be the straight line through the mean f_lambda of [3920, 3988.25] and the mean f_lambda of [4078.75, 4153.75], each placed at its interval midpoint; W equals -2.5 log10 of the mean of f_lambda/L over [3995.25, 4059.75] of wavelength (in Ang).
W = -0.16 mag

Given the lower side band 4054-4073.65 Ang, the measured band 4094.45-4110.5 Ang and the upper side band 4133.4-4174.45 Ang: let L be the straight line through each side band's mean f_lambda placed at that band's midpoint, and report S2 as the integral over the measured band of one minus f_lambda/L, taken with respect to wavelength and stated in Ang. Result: 2.2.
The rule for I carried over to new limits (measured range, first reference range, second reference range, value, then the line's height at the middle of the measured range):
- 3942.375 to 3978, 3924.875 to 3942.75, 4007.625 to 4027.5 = -0.08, 8.15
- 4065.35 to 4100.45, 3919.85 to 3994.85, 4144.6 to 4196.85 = -0.10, 11.1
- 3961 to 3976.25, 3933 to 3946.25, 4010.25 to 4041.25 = 0.34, 8.92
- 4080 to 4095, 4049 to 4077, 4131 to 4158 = -0.12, 12.1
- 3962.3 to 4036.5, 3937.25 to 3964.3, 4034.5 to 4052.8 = 0.07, 11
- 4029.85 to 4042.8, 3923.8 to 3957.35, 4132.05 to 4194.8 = -0.15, 10.2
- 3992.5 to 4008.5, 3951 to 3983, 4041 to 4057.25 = -0.19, 9.79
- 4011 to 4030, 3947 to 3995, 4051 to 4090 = -0.09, 10.7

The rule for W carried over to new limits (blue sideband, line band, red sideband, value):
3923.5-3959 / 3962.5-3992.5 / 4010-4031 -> 0.159 mag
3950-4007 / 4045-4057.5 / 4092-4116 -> -0.152 mag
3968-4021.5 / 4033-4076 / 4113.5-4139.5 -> -0.045 mag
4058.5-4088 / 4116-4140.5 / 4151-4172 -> 0.007 mag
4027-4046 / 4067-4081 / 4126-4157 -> 0.051 mag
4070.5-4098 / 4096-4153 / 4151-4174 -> 0.050 mag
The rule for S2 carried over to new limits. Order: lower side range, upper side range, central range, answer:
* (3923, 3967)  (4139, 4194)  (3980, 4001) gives -4.94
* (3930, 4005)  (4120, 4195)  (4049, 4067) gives -2.28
